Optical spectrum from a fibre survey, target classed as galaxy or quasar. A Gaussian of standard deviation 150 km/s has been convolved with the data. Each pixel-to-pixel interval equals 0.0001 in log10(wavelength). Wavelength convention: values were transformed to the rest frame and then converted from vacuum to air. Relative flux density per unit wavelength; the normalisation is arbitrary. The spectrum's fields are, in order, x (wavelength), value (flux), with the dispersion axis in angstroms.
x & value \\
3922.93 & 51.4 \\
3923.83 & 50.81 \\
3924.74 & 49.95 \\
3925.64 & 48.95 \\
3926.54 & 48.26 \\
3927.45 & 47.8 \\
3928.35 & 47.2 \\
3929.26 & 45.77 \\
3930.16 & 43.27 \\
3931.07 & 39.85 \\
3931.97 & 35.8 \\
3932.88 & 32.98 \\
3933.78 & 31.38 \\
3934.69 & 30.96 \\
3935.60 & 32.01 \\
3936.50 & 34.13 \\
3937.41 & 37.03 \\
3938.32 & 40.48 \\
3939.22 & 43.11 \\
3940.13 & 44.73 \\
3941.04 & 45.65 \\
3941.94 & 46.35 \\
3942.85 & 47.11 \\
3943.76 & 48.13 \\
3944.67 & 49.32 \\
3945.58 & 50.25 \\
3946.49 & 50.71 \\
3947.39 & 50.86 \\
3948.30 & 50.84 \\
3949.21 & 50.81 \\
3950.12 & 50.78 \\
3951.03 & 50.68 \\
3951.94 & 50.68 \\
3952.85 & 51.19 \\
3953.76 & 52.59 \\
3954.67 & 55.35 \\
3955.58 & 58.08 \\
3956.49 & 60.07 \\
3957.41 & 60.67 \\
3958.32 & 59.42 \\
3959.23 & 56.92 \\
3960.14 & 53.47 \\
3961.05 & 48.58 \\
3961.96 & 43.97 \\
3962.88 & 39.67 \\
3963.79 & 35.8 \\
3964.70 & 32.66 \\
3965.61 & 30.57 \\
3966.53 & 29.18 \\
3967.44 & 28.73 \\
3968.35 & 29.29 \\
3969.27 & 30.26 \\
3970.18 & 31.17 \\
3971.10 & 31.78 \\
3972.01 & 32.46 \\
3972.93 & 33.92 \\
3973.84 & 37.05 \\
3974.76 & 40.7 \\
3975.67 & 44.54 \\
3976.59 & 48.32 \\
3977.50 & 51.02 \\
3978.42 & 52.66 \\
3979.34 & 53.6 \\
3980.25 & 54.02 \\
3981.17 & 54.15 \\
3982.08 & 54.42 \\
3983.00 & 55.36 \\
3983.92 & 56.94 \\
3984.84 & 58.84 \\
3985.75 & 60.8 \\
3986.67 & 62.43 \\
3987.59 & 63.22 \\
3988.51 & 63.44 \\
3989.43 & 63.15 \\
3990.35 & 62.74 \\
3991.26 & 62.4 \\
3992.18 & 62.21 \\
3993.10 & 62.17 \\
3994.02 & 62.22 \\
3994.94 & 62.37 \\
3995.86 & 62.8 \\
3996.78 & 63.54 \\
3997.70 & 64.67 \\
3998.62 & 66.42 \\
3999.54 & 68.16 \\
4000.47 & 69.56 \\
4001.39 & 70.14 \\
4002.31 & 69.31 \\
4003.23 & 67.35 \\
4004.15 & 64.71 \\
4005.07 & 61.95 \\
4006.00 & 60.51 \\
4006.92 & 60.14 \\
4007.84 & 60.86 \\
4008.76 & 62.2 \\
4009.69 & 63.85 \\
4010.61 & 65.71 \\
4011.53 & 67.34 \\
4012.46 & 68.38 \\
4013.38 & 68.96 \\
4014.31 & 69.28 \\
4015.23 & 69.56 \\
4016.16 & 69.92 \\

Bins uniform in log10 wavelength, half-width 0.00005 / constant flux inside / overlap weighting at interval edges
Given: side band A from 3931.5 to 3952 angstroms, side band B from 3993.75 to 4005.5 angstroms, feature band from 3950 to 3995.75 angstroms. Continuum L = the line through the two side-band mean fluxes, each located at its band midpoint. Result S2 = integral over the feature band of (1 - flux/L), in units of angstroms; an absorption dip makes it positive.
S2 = 4.6 angstroms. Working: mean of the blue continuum 43.6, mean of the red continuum 65.7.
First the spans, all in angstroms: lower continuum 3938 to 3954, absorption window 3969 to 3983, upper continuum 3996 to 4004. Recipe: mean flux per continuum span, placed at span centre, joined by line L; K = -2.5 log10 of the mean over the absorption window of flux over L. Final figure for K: 0.32 mag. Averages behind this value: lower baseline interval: 48.6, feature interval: 43.9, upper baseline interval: 67.1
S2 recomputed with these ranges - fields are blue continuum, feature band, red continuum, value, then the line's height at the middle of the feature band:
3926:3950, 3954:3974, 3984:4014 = 3.8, 52.2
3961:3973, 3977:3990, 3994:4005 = -1.9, 50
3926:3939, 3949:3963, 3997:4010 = -1.6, 47.7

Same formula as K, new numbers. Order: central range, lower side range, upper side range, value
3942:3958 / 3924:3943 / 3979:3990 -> -0.11 mag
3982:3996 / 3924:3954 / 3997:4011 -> -0.01 mag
